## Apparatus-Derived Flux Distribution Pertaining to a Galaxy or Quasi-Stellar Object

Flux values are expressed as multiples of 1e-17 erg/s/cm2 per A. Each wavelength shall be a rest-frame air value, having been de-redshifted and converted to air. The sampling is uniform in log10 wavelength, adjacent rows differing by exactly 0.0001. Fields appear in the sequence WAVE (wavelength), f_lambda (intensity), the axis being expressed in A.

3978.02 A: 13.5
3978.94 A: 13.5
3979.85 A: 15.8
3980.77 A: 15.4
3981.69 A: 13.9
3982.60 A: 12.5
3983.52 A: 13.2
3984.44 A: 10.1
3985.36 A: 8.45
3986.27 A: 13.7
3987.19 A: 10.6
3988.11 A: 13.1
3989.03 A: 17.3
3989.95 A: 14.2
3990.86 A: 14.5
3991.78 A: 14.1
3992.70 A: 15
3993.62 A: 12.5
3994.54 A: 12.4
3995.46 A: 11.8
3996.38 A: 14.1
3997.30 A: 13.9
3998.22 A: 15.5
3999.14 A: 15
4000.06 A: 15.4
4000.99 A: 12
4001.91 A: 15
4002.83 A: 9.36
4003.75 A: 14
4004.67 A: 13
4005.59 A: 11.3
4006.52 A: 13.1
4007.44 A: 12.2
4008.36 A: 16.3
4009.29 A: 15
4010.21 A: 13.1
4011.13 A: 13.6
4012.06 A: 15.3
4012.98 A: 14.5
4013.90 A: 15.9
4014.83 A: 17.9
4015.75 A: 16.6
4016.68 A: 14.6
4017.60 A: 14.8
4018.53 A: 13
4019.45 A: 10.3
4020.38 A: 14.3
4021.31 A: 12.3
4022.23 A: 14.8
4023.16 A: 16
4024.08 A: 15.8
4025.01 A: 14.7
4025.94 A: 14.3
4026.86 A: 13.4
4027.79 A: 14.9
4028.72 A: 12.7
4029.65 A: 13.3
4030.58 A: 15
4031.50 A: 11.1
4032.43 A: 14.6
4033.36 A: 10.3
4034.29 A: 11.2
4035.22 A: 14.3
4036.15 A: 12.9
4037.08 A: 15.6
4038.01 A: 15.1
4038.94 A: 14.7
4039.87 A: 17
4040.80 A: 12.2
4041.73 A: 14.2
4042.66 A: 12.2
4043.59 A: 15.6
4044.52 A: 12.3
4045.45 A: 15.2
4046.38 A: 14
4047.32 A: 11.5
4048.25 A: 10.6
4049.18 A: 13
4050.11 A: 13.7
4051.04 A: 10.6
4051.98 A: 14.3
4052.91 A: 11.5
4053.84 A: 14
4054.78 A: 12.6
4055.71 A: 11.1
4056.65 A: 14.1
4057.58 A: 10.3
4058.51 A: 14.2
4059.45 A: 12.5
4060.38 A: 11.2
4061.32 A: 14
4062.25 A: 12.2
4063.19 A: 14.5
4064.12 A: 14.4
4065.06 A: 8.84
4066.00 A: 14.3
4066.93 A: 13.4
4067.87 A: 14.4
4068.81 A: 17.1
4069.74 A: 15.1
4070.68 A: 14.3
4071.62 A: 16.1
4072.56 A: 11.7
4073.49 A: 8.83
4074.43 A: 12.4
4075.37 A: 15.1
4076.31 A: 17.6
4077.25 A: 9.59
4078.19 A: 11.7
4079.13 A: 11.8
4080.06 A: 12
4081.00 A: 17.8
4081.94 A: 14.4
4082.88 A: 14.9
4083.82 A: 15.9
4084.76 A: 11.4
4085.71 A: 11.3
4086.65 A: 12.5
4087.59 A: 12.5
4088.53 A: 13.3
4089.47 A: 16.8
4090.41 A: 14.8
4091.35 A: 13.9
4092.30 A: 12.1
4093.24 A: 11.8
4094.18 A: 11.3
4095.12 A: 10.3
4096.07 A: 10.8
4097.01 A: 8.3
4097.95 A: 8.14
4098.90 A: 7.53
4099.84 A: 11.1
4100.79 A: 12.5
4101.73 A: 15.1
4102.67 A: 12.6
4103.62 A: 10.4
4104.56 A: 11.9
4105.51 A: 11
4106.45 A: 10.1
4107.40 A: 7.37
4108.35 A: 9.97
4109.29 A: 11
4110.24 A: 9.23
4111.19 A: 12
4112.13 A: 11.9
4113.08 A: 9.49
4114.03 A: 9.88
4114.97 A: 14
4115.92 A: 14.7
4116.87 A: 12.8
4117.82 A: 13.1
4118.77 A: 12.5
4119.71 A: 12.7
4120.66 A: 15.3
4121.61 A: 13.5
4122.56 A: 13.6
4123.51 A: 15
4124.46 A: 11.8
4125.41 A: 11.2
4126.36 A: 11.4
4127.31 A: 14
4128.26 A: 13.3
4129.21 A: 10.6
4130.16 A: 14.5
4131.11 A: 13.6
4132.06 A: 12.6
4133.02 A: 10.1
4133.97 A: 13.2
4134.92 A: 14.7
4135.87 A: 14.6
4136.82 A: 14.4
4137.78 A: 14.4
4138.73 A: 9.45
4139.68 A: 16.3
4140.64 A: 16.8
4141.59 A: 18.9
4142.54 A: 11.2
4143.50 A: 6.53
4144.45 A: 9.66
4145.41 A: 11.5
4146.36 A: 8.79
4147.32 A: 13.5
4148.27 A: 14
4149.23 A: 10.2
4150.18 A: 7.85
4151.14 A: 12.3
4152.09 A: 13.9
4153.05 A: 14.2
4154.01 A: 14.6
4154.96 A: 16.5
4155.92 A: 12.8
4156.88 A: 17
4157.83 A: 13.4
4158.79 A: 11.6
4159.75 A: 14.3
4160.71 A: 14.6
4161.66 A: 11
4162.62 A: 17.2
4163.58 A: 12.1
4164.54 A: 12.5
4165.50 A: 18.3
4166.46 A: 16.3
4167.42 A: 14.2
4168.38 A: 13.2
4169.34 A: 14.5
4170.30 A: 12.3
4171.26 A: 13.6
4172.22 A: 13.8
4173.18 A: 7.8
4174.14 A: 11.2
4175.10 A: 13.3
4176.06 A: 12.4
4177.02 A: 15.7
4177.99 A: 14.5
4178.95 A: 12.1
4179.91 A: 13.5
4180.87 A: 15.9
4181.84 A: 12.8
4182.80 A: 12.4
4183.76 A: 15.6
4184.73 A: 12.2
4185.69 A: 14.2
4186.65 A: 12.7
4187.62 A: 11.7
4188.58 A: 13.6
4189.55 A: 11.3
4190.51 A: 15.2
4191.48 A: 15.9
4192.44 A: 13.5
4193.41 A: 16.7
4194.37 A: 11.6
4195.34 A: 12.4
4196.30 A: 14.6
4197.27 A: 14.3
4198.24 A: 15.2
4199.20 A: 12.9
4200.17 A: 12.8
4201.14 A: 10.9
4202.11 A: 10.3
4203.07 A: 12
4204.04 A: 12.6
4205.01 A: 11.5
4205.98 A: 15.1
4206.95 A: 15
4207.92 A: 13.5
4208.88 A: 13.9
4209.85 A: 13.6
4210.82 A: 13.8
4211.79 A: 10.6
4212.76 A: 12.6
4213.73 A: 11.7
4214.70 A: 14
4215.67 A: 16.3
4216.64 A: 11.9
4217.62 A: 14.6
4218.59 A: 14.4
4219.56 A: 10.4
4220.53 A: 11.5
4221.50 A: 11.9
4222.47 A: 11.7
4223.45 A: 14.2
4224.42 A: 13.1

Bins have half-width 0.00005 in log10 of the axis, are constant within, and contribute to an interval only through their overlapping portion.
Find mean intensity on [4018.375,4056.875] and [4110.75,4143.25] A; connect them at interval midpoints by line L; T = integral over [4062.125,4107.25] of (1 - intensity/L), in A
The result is 2.1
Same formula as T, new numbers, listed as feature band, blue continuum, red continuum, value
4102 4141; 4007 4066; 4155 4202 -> 3.2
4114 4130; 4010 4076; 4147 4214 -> 0.5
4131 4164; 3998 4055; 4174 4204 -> 0.9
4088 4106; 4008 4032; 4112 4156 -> 2.1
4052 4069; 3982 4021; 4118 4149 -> 0.4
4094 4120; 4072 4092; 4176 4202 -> 4.4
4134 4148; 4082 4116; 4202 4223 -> -0.9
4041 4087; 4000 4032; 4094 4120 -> -2.8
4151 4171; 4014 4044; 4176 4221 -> -1.0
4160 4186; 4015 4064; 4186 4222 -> -0.8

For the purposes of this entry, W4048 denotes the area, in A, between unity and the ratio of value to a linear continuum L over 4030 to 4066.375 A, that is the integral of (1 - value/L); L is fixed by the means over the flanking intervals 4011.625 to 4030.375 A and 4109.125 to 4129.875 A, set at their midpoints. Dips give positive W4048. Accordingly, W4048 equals 2.1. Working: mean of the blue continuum 14.5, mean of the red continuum 12.4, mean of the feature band 13.1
